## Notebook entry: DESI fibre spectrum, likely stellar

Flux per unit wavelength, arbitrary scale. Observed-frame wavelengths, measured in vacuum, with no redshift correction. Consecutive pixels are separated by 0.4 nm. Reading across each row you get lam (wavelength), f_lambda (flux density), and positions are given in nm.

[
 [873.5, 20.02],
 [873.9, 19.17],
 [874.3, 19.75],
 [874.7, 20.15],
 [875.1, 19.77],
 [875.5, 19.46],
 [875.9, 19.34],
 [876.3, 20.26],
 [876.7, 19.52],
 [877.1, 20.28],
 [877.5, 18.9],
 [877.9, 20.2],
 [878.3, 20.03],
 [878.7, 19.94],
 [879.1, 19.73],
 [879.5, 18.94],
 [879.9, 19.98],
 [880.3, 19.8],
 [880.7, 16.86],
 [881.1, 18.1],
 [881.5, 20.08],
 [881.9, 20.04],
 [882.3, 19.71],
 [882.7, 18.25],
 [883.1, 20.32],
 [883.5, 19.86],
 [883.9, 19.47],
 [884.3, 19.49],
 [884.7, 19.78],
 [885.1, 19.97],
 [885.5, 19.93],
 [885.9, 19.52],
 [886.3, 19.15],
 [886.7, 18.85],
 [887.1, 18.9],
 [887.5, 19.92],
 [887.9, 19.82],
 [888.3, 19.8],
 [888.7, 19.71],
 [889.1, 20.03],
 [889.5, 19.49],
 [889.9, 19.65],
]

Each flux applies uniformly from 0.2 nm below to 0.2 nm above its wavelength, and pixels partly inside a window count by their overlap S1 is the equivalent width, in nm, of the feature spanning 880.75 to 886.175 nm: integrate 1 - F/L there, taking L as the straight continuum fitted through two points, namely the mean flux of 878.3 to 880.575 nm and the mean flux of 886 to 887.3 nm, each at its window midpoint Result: -0.06 nm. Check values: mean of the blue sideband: 19.6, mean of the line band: 19.5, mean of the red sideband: 19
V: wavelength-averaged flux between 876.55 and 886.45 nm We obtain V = 19.5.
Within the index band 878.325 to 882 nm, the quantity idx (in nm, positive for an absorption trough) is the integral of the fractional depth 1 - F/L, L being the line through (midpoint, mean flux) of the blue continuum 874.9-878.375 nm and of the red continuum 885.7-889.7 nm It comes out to 0.07 nm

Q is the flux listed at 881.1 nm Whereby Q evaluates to 18.1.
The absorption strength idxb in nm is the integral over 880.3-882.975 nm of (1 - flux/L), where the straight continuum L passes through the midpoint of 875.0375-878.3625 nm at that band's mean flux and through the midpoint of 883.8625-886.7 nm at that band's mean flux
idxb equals 0.094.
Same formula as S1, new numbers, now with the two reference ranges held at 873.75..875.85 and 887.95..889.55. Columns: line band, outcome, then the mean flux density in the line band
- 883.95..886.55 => 0.02 nm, 19.6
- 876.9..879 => -0.02 nm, 19.9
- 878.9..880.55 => 0.01 nm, 19.5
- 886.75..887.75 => 0.02 nm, 19.3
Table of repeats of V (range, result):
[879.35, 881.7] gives 19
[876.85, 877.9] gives 19.7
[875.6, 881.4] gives 19.4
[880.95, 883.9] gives 19.5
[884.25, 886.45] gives 19.7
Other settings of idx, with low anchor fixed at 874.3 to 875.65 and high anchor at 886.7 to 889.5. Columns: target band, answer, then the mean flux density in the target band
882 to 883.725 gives 0.01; 19.6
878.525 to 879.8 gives 0.01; 19.6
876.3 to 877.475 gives 0.00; 19.8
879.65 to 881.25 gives 0.08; 18.7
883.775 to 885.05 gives 0.00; 19.6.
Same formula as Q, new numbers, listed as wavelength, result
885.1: 19.97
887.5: 19.92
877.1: 20.28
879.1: 19.73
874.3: 19.75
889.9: 19.65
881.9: 20.04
